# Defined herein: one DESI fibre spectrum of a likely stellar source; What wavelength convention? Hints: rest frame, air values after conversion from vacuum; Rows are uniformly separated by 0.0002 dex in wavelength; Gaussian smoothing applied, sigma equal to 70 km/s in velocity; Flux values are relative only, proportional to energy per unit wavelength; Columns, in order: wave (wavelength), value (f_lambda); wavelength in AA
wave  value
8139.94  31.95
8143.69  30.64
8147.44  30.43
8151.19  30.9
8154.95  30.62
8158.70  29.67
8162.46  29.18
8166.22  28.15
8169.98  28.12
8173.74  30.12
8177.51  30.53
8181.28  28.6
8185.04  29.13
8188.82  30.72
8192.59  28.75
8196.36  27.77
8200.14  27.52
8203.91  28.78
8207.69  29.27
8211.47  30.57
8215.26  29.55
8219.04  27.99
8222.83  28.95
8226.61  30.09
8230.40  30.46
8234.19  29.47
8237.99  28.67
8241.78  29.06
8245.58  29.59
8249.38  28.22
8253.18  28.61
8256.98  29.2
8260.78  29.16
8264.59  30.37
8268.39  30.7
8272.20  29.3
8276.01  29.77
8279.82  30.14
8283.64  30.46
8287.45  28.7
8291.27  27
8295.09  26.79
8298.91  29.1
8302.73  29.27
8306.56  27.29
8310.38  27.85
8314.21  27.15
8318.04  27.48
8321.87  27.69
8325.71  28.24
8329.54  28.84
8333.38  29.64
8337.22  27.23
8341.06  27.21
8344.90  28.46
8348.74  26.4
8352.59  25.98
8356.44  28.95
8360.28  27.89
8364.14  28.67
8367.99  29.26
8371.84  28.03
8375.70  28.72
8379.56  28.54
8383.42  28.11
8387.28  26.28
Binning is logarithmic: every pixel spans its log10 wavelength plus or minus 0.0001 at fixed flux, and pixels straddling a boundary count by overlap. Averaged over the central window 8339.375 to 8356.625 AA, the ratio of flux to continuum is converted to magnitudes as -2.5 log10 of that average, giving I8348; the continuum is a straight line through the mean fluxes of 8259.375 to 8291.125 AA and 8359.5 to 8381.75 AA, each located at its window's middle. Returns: 0.06 mag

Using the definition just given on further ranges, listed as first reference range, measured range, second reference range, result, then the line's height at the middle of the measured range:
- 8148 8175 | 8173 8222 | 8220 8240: 0.01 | 29.5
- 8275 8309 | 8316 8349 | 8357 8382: 0.02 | 28.6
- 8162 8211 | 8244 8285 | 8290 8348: -0.05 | 28.4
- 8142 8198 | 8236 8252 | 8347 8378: 0.00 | 29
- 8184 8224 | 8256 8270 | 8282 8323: -0.05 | 28.4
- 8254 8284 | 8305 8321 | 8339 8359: 0.04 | 28.5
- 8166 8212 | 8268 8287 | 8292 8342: -0.06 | 28.3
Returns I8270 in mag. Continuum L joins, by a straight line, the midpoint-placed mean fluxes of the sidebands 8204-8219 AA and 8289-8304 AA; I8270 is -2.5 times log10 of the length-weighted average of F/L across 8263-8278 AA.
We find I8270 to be -0.059 mag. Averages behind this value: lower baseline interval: 29.4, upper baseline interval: 28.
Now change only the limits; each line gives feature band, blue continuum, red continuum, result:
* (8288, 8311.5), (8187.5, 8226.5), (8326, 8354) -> 0.01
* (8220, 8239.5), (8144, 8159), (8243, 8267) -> 0.00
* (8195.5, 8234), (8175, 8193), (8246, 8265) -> 0.01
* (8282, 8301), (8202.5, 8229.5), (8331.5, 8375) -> 0.01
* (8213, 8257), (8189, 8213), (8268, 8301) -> -0.01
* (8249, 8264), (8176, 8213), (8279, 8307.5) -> -0.01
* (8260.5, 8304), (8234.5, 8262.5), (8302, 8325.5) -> -0.03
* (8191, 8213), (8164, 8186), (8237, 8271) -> 0.02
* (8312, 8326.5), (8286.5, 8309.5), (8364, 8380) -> 0.02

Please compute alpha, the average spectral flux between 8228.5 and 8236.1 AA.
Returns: 29.9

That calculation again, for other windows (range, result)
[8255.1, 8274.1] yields 29.8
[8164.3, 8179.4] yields 29.2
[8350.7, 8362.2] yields 27.6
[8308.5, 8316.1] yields 27.5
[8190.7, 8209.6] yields 28.4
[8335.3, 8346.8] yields 27.6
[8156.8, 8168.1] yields 29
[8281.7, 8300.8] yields 28.4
